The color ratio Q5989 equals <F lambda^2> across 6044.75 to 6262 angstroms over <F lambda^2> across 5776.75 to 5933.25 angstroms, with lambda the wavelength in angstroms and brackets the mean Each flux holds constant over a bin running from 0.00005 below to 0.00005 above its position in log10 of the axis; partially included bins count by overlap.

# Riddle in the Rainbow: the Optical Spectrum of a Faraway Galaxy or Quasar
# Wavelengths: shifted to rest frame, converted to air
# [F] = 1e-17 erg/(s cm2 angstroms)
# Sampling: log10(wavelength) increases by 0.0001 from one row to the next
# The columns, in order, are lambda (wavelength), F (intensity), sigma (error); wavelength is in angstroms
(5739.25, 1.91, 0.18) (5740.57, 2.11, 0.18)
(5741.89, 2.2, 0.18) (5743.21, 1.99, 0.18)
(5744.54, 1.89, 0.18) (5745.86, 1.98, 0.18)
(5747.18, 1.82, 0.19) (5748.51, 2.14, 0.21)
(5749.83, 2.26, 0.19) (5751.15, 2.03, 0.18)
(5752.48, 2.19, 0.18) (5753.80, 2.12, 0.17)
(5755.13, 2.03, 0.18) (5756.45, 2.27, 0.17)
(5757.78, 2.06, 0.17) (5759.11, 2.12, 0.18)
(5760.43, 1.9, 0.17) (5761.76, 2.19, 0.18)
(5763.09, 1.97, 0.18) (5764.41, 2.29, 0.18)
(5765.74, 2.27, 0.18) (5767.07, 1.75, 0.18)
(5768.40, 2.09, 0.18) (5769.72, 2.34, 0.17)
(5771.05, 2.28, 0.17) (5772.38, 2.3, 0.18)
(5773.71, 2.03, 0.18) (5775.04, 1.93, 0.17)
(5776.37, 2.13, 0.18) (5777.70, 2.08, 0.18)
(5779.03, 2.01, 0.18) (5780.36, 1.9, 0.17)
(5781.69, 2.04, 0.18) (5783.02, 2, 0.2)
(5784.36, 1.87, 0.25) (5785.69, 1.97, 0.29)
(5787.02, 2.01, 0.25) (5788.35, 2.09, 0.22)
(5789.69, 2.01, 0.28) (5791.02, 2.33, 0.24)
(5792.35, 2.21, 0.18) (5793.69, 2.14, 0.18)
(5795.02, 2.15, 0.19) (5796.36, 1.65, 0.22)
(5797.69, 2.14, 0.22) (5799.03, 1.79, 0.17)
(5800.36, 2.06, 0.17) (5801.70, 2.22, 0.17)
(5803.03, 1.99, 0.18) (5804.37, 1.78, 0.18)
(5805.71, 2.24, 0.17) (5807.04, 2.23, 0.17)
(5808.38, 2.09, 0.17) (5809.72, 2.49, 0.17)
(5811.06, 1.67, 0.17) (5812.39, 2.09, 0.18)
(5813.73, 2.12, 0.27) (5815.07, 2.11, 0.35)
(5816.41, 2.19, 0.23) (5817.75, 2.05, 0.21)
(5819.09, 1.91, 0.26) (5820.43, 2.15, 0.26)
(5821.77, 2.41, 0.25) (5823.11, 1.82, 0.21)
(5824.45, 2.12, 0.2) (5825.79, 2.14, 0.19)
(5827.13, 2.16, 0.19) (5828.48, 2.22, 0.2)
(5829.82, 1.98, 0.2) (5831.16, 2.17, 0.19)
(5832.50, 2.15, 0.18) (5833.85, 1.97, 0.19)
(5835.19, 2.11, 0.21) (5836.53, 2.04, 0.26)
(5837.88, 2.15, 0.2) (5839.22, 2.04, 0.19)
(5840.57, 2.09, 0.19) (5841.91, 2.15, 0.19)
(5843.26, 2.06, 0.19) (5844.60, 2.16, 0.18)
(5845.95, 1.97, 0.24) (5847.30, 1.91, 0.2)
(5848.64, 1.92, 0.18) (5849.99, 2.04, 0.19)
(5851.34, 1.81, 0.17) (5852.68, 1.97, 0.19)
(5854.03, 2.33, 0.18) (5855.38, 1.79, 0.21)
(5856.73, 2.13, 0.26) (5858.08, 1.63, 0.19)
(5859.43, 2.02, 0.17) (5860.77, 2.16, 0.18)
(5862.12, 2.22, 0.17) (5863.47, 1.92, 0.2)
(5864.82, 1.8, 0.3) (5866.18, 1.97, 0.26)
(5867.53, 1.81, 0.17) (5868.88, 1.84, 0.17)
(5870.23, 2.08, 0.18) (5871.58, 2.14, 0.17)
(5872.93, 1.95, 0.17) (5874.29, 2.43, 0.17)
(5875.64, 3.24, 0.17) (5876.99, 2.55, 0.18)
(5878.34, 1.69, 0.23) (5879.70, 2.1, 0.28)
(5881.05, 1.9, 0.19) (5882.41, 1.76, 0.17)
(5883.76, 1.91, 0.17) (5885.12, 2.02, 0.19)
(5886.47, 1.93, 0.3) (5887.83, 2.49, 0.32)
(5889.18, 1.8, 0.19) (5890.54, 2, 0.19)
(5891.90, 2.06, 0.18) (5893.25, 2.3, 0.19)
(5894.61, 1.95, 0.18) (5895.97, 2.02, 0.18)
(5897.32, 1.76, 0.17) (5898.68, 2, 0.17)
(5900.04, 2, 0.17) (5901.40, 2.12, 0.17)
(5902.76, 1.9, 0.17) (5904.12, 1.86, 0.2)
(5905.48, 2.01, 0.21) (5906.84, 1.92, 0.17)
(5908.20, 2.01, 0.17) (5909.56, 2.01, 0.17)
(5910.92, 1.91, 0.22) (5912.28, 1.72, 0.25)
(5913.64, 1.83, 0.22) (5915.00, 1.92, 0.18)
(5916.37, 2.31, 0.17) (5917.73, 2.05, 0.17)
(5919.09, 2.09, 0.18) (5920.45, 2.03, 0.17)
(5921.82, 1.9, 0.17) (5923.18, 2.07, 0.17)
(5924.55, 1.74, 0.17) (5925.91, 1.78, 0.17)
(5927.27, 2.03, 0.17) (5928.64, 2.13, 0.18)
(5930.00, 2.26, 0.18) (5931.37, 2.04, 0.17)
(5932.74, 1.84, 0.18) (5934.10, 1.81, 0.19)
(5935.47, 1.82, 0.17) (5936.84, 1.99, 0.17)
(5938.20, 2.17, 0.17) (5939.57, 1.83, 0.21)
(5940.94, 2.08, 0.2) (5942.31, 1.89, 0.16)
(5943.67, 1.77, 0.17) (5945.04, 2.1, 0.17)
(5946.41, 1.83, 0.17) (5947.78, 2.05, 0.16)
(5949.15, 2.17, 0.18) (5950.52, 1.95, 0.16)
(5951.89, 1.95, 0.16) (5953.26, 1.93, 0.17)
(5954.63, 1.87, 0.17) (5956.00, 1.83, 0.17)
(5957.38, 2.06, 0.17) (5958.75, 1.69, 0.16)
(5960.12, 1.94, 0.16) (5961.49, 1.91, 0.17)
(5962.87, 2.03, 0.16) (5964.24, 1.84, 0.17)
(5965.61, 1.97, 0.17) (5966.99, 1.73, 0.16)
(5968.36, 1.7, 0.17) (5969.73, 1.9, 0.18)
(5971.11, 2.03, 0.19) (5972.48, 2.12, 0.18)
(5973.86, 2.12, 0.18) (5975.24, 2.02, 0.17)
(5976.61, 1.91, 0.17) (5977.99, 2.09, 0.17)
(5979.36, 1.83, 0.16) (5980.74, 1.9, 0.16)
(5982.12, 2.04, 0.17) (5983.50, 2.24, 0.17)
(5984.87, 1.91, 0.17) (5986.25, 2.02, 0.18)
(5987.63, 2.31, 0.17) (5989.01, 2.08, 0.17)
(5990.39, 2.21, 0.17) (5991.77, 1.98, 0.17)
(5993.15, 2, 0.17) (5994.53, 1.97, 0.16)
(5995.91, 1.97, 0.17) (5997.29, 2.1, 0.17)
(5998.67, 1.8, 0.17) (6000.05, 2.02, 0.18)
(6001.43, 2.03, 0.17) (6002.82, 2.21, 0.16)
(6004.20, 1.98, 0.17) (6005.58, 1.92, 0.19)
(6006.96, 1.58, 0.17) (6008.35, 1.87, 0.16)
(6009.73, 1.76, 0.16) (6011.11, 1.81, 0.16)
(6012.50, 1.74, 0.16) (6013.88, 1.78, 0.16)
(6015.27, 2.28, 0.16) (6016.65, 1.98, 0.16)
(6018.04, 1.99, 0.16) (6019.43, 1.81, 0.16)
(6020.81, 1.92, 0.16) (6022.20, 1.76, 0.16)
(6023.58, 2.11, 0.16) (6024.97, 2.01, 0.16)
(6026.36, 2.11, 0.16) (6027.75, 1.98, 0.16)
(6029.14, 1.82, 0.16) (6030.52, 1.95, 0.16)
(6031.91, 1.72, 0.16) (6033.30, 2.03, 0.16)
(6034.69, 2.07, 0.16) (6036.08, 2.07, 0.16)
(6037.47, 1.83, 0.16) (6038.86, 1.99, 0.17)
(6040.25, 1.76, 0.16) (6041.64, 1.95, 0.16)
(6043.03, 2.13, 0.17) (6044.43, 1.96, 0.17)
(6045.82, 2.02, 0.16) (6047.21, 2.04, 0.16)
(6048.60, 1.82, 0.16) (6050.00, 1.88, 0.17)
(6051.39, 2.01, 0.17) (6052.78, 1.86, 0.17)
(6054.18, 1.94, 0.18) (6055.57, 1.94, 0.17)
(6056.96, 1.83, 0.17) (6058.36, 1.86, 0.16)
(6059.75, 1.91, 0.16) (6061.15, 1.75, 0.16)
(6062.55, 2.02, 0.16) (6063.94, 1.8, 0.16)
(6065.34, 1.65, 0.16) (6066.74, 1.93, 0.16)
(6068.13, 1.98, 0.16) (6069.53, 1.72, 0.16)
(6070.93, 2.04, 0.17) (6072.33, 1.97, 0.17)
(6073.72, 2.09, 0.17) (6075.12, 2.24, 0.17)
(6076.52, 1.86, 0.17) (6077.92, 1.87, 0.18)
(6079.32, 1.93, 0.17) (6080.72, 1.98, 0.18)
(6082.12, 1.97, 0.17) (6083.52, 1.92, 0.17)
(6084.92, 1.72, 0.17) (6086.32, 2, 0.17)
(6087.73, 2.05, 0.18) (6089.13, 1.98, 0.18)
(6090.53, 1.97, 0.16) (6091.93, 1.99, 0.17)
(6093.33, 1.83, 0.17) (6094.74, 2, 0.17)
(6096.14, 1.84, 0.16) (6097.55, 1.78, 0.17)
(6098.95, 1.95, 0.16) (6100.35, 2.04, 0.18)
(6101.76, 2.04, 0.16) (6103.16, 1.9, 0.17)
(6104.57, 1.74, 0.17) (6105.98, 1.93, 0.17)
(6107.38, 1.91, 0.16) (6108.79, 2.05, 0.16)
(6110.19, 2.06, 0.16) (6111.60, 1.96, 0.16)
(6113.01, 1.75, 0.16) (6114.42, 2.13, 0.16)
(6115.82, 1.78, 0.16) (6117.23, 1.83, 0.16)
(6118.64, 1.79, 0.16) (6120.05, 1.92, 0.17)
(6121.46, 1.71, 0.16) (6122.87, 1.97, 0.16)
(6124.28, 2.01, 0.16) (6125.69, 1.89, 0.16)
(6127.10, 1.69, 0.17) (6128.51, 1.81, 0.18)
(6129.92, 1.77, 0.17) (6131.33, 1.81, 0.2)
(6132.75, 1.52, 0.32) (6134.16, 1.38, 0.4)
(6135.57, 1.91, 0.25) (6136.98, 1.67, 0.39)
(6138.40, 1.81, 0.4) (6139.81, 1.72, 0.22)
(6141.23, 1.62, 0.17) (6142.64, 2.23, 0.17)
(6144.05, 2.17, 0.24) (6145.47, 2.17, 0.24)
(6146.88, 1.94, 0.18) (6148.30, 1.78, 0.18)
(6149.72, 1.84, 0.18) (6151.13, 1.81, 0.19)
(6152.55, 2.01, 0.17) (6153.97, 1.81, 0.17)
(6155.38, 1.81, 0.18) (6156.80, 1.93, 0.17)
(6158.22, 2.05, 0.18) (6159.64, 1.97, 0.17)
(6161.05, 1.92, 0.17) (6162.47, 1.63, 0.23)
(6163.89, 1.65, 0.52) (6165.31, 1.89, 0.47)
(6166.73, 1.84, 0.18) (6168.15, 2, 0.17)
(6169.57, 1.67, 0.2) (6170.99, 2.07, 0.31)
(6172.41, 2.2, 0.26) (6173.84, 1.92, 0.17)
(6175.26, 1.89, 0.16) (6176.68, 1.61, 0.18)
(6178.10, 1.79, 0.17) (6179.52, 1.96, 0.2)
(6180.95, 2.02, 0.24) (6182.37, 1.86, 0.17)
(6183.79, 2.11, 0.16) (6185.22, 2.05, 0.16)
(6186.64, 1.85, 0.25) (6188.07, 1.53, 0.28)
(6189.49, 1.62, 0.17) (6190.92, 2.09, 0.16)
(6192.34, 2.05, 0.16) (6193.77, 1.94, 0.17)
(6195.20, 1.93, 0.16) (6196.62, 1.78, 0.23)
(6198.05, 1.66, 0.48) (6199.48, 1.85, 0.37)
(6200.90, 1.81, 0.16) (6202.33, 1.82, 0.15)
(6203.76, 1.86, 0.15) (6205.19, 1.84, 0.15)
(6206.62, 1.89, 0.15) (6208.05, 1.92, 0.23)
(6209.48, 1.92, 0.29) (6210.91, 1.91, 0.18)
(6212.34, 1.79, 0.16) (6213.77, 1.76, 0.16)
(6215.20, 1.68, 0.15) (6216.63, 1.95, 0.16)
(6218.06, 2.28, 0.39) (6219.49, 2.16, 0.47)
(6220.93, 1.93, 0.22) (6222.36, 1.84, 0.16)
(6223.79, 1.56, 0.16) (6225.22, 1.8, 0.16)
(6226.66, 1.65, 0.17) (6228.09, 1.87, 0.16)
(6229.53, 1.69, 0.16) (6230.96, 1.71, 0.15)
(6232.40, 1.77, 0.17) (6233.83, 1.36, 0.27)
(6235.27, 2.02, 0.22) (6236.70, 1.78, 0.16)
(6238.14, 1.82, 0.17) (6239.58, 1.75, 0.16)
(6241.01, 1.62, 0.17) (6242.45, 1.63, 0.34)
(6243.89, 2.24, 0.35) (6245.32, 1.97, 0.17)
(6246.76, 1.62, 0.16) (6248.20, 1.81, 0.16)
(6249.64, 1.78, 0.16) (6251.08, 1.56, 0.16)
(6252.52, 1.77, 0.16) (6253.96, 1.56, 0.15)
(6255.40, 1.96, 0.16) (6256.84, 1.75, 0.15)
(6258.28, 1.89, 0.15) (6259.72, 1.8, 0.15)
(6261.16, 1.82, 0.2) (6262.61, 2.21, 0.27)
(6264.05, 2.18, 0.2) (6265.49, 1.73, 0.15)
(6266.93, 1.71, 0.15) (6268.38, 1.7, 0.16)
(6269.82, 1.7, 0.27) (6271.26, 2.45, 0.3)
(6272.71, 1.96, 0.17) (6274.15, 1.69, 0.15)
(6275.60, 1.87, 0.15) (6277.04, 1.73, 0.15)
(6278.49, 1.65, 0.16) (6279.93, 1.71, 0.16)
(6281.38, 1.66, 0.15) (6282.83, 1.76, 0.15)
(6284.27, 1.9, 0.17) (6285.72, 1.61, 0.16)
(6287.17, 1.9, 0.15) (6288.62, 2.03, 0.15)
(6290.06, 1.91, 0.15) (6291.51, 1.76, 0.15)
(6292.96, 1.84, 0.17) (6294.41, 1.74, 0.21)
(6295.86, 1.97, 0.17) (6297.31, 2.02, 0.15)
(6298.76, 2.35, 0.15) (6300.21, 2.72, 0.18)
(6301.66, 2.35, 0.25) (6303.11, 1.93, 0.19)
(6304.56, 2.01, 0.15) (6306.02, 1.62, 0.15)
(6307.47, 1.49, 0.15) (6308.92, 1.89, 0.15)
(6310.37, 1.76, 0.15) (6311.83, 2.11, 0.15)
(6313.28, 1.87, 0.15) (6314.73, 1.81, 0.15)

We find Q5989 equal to 1.0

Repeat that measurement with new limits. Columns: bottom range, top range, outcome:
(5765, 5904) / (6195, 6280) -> 1.01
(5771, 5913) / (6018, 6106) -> 1.02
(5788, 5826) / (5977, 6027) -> 1.01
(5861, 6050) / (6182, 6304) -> 1.03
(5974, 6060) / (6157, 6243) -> 1.00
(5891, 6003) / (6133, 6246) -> 1.02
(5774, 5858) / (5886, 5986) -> 1.00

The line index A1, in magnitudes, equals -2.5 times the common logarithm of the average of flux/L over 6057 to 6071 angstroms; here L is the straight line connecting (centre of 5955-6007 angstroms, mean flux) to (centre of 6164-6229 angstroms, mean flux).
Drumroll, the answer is 0.047 mag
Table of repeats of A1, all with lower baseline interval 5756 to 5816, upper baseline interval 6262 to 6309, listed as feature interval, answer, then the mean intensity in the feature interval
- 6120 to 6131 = 0.07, 1.84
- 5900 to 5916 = 0.05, 1.94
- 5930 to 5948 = 0.04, 1.95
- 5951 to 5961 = 0.07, 1.9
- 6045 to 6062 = 0.04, 1.91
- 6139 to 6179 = 0.03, 1.89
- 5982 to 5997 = -0.03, 2.07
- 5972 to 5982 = 0.01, 2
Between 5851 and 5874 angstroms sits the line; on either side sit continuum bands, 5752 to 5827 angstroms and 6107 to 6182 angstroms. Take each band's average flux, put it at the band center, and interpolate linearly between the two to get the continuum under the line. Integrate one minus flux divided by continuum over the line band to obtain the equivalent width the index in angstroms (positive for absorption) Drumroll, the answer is 0.60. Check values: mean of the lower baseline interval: 2.08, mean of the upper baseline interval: 1.87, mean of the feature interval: 1.98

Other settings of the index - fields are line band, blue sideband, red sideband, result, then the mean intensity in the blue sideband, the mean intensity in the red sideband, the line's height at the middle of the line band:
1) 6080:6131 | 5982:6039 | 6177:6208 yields 0.3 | 1.97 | 1.87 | 1.92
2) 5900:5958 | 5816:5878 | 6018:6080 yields 1.6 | 2.08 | 1.93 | 2.02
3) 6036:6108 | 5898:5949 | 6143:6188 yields 0.2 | 1.97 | 1.91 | 1.93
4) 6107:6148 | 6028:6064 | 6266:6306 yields 1.2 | 1.92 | 1.91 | 1.92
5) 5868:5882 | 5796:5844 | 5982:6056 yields -0.9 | 2.08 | 1.96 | 2.05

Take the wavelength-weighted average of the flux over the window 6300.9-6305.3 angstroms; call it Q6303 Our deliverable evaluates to 2.1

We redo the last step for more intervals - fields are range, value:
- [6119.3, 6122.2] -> 1.82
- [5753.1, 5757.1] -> 2.14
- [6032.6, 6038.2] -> 2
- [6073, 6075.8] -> 2.17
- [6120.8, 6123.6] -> 1.84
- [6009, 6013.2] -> 1.77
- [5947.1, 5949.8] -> 2.11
